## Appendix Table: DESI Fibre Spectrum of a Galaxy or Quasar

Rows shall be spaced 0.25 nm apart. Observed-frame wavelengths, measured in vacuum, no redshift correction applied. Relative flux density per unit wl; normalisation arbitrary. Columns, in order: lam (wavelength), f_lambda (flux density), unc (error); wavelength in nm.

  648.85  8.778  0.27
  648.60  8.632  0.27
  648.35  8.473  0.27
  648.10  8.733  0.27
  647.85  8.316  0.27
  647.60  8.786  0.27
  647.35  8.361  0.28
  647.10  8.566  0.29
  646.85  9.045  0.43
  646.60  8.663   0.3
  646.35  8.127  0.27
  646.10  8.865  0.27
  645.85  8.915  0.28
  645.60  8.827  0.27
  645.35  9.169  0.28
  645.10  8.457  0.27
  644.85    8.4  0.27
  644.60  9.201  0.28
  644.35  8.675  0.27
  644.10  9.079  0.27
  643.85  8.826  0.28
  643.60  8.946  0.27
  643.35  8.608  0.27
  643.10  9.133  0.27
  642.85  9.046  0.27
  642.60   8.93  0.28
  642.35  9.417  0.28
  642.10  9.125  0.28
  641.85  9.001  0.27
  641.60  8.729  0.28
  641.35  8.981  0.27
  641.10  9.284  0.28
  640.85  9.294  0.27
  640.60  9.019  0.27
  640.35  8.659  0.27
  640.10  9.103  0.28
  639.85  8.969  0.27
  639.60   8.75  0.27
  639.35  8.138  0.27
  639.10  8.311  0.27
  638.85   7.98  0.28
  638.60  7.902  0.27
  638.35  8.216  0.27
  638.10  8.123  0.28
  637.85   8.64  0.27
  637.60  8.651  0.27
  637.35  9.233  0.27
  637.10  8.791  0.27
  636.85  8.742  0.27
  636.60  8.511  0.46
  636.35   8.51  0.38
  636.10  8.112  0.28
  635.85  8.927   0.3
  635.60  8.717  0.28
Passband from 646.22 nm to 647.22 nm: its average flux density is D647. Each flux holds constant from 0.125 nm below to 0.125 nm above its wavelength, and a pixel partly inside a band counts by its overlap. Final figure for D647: 8.6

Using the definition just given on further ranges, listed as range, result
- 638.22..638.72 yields 8.06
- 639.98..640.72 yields 8.93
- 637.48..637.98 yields 8.64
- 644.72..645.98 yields 8.76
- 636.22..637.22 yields 8.64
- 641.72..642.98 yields 9.1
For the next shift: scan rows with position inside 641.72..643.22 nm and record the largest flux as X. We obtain 9.417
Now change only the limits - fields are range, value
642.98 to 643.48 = 9.133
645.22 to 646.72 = 9.169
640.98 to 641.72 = 9.284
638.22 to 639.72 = 8.75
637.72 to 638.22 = 8.64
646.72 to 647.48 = 9.045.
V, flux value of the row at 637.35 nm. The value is 9.233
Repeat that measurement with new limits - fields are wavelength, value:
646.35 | 8.127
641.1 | 9.284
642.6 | 8.93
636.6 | 8.511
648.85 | 8.778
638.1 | 8.123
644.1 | 9.079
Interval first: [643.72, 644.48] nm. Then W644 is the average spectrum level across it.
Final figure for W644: 8.86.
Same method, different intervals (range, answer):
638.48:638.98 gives 7.95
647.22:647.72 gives 8.57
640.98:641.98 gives 9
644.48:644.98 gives 8.79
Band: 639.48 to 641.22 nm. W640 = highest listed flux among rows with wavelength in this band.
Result 9.294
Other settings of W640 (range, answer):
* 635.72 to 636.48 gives 8.927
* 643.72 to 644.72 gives 9.201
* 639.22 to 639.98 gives 8.969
